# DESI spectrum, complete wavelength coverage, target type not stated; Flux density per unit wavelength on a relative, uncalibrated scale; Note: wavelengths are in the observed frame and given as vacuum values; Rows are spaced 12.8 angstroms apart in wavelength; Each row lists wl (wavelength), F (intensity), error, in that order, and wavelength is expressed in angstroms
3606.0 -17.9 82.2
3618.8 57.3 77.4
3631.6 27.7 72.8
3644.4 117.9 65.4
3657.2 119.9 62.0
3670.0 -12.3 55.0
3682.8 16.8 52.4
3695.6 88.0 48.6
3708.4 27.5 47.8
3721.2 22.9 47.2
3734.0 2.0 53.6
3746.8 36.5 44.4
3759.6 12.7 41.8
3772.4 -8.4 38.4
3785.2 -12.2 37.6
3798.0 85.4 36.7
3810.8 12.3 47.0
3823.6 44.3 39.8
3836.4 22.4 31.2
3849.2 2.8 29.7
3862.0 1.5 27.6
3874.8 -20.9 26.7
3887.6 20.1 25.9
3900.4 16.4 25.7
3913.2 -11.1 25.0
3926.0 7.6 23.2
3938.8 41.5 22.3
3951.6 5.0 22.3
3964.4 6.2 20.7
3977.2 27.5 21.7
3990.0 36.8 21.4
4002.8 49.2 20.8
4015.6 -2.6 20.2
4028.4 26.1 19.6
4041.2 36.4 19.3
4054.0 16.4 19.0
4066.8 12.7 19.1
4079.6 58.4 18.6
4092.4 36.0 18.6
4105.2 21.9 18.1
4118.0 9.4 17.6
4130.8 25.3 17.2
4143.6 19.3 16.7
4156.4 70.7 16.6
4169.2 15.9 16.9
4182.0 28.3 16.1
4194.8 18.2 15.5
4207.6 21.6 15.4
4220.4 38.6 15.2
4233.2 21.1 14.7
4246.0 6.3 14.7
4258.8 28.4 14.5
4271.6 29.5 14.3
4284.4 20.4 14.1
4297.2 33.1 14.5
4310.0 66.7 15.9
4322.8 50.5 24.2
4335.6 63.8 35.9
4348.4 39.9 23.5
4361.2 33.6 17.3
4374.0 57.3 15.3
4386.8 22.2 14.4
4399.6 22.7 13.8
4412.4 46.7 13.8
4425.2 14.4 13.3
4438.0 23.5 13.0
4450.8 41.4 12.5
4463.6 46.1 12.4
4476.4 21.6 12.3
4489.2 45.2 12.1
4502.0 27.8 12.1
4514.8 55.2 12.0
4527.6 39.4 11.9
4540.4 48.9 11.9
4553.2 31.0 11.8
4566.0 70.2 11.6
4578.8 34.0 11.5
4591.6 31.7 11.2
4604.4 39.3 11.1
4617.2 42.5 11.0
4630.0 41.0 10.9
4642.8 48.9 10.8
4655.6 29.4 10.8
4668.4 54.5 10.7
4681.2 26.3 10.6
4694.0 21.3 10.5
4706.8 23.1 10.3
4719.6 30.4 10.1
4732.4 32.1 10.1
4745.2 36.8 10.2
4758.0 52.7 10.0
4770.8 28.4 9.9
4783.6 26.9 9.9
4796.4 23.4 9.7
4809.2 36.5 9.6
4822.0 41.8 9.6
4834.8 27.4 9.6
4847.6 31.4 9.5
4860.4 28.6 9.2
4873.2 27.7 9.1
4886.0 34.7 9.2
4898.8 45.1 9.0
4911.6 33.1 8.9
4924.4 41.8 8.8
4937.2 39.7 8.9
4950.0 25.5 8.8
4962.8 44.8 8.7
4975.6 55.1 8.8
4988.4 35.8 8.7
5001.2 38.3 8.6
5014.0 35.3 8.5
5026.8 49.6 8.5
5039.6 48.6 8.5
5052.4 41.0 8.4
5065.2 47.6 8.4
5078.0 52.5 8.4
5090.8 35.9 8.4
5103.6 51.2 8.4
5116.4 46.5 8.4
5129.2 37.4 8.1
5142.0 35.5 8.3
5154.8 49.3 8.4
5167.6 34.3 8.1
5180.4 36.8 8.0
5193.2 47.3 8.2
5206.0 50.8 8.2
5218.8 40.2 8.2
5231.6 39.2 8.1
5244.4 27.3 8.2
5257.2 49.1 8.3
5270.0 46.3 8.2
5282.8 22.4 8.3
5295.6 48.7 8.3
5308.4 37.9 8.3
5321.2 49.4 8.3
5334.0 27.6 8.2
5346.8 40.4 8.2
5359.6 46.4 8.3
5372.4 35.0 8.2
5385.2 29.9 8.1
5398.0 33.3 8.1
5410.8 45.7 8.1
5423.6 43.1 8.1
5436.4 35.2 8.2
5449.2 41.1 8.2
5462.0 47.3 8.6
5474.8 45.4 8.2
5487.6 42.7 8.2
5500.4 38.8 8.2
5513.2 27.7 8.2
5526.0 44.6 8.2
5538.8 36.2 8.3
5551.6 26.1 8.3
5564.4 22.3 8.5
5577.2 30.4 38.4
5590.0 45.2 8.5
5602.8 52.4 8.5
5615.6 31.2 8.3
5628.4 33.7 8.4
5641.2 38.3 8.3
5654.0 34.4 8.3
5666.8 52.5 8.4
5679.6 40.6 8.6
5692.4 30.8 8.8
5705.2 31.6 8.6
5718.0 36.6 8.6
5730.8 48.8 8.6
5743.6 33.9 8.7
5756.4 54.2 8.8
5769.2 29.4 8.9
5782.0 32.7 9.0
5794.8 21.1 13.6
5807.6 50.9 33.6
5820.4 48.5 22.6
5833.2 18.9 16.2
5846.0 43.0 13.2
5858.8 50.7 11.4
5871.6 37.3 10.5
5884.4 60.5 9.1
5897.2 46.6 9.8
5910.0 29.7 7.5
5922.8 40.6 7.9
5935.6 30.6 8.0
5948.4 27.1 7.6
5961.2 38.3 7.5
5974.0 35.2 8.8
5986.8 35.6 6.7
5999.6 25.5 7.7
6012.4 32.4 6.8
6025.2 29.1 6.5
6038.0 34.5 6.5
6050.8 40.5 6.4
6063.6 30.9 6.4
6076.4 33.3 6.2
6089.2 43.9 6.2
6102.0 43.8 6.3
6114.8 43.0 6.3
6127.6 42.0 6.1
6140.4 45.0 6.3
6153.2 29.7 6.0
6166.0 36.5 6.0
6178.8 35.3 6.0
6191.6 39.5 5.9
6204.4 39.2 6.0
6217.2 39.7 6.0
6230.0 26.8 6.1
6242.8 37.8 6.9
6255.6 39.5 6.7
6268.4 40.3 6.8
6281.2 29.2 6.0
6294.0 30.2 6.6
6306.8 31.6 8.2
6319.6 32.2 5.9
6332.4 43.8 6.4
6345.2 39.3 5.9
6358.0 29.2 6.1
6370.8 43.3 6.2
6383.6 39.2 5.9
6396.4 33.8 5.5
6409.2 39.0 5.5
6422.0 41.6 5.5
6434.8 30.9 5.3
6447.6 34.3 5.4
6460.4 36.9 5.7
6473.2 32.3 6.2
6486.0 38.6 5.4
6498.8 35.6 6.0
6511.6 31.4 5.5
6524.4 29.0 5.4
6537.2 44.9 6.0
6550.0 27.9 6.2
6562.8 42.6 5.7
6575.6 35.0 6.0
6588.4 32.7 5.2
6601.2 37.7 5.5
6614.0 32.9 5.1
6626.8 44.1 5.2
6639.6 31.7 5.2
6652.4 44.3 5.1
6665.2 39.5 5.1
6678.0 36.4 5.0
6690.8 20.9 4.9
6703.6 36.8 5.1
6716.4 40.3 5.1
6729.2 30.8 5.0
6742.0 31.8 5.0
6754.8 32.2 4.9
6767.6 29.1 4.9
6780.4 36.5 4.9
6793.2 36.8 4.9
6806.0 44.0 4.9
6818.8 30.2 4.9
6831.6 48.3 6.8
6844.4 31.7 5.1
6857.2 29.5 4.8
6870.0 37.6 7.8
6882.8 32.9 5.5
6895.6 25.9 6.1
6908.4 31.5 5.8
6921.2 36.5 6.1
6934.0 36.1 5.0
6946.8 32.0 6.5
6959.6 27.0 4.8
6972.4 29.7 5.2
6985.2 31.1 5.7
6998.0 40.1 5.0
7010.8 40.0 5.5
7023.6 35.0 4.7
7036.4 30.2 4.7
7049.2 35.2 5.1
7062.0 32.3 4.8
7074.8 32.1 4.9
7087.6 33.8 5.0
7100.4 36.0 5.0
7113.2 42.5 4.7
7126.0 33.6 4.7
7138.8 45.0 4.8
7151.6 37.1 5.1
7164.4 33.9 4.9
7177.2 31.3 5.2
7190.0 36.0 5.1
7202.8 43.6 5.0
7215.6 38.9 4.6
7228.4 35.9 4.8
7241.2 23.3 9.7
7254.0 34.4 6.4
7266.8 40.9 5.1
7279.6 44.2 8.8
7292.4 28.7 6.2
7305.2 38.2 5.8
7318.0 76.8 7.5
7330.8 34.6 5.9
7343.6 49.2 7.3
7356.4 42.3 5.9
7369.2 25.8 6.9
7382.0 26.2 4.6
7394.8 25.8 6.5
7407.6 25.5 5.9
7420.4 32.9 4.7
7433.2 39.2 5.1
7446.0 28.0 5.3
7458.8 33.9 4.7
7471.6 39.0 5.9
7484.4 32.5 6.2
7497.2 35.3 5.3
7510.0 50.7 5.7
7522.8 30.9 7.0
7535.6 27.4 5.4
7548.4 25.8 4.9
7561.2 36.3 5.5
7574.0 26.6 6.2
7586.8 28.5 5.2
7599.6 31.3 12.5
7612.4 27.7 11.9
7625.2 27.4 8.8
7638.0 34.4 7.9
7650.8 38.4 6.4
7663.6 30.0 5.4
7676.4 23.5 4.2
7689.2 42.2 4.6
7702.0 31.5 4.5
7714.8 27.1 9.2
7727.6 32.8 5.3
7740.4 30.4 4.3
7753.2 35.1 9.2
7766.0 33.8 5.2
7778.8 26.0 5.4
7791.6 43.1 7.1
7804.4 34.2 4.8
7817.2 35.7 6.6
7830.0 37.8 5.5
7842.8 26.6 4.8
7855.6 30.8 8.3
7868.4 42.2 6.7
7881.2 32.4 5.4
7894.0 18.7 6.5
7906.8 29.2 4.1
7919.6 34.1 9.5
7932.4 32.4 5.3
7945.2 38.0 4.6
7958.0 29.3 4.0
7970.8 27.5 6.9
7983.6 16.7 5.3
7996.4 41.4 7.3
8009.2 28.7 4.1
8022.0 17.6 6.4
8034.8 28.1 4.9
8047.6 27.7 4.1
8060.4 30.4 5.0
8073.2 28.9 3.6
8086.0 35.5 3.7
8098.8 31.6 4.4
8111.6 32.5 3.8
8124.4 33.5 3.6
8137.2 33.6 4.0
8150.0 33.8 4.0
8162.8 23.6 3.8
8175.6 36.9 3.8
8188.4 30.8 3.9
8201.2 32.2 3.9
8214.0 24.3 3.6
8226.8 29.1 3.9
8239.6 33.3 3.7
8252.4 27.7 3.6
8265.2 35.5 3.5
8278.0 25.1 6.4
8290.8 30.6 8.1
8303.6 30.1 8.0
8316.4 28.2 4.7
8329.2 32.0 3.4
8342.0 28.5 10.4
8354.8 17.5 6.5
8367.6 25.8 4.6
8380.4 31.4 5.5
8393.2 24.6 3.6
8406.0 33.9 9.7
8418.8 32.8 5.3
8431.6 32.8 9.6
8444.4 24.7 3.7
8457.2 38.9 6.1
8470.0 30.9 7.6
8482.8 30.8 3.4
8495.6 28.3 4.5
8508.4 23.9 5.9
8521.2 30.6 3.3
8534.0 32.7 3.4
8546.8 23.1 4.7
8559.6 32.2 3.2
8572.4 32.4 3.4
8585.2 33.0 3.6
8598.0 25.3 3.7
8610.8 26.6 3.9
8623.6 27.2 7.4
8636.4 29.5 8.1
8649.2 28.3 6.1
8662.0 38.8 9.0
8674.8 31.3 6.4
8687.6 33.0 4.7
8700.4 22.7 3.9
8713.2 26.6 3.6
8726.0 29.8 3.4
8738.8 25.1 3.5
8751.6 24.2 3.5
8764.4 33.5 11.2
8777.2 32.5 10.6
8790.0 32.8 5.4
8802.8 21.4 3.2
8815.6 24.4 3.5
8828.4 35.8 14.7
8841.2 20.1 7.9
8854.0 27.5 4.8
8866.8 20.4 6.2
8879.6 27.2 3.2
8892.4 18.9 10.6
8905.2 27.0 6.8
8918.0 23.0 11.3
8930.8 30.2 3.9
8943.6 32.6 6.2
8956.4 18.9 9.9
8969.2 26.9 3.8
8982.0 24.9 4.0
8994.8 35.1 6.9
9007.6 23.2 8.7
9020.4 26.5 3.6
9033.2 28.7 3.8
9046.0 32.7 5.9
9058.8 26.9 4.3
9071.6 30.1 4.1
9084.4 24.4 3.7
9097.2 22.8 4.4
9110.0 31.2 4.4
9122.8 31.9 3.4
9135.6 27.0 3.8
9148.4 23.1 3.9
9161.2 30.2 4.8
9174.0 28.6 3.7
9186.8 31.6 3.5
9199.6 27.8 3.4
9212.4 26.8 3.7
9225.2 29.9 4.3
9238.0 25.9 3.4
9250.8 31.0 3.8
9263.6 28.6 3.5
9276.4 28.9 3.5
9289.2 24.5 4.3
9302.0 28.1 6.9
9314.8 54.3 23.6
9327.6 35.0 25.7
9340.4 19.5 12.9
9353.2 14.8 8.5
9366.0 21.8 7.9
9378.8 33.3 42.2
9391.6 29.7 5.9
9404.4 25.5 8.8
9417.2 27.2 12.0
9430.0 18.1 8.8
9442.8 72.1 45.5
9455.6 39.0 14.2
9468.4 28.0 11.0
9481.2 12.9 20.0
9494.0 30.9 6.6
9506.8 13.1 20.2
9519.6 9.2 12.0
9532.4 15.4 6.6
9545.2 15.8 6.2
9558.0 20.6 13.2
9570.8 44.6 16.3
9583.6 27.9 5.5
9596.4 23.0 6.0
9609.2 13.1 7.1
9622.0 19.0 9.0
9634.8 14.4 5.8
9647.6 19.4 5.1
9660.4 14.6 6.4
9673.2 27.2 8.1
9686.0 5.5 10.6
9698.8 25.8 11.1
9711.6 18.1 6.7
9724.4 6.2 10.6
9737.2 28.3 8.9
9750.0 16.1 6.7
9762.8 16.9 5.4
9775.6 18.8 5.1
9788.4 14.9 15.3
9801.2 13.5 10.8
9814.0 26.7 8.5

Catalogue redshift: 0.12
